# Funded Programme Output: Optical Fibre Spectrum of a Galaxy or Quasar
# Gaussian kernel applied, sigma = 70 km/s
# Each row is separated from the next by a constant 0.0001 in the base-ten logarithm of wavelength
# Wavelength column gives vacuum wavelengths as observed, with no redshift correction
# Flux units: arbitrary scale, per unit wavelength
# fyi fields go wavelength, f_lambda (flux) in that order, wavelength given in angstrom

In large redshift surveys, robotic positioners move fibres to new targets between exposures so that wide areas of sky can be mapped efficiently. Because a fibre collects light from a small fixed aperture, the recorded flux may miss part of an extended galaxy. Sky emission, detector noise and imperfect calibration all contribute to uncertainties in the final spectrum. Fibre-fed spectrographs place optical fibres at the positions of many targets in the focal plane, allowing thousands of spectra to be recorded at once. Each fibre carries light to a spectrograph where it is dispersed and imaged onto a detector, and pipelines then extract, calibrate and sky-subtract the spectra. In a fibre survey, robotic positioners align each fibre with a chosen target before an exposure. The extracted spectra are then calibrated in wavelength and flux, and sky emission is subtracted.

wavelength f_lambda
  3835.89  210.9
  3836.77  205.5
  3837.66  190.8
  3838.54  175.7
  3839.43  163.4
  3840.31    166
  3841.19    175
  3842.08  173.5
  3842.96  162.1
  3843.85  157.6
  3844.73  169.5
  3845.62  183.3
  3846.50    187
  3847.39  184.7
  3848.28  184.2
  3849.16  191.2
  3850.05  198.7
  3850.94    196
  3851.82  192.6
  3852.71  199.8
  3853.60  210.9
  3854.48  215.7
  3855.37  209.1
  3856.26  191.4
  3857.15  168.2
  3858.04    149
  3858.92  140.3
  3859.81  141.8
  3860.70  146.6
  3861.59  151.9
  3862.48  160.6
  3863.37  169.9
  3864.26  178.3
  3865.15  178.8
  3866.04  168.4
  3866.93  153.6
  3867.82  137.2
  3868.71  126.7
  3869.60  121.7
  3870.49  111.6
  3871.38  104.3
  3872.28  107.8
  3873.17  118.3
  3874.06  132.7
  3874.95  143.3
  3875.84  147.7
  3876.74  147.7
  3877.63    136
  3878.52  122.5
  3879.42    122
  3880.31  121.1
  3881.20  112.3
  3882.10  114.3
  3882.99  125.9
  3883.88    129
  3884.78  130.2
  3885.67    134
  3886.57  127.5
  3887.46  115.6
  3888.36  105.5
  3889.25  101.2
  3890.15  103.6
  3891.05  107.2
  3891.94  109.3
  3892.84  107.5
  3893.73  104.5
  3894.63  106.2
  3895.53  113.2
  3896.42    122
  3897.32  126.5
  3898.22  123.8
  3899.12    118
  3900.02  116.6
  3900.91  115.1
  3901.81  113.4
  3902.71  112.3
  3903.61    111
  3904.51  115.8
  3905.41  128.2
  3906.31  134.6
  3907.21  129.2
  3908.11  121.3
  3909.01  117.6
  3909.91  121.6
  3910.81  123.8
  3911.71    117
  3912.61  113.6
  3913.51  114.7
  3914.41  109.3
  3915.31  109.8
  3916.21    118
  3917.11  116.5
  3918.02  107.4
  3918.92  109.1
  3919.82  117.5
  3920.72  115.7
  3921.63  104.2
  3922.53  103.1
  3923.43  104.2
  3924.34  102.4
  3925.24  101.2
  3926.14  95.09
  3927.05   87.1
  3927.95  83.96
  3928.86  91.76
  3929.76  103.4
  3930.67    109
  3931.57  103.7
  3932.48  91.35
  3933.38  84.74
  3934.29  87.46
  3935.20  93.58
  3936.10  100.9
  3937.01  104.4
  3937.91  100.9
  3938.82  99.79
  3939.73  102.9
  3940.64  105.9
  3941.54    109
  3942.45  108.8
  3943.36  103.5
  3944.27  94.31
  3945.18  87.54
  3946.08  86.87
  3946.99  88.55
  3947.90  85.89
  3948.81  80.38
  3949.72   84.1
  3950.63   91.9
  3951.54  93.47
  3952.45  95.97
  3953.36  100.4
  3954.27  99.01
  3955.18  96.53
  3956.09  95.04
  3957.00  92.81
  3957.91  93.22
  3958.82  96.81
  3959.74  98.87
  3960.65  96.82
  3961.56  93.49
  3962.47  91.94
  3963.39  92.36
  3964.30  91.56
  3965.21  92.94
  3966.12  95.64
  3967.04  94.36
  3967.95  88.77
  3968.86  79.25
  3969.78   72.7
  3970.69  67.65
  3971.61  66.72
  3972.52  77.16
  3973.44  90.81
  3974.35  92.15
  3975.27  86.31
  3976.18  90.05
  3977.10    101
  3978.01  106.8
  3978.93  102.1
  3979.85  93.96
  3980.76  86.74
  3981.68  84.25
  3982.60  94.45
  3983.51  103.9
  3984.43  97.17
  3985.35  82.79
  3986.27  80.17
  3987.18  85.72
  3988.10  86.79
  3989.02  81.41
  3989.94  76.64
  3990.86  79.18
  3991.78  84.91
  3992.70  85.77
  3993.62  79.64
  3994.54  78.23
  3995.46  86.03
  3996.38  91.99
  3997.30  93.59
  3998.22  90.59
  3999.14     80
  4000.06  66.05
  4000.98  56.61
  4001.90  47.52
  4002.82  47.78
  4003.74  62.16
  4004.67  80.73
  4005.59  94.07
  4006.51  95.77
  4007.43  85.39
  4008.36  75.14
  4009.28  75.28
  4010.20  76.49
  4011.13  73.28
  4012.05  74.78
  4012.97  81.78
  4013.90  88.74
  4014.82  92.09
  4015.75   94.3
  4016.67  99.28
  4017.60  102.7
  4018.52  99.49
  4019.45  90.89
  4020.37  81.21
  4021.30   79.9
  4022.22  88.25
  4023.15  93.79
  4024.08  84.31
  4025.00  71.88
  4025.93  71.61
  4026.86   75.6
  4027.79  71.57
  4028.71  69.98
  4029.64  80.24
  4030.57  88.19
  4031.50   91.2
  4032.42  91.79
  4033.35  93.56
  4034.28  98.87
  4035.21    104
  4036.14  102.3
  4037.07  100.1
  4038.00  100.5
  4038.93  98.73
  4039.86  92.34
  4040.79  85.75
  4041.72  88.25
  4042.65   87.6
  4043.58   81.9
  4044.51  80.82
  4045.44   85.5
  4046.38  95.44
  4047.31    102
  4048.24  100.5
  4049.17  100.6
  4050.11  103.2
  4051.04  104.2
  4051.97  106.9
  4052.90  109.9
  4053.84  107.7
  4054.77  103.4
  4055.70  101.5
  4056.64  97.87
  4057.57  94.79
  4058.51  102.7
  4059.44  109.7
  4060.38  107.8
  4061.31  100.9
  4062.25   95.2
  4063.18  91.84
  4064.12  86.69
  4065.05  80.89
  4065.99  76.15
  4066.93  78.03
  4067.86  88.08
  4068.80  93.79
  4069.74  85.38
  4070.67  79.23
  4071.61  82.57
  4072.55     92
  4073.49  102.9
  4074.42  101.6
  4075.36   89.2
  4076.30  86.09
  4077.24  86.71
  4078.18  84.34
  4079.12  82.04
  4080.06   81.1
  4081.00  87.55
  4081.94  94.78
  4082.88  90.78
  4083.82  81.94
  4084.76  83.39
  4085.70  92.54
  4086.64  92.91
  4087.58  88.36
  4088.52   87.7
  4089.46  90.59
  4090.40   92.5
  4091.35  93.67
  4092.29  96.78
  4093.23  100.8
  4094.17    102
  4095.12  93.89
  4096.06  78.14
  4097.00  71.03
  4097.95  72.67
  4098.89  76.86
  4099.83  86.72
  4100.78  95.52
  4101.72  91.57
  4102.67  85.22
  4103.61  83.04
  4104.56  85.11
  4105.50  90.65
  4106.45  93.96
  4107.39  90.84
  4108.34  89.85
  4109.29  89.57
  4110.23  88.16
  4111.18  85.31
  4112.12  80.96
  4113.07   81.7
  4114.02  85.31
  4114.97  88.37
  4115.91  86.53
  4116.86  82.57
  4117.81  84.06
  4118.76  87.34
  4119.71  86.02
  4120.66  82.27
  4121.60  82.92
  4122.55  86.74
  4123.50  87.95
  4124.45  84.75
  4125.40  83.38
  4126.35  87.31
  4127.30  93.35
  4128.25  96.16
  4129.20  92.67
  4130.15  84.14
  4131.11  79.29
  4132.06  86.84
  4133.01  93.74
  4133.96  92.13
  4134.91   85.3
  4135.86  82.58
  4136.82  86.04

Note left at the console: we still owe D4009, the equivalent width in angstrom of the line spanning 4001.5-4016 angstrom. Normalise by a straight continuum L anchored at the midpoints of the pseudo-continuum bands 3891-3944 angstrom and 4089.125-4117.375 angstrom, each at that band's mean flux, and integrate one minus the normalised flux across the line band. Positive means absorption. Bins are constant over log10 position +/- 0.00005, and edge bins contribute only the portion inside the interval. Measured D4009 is 3.0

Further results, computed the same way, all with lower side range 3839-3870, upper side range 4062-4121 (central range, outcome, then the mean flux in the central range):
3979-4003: 8.0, 82.3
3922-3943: 6.6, 98.9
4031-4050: 2.0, 94.2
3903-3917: 3.0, 119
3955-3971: 5.1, 90.7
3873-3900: 6.6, 121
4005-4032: 6.9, 84.4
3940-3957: 5.3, 94.9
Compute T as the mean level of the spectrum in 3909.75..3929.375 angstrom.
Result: 107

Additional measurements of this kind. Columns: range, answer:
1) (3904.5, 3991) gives 97.7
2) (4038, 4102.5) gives 91.7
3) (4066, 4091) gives 88.1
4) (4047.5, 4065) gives 101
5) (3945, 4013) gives 85.8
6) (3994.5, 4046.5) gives 84.5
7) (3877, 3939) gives 112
